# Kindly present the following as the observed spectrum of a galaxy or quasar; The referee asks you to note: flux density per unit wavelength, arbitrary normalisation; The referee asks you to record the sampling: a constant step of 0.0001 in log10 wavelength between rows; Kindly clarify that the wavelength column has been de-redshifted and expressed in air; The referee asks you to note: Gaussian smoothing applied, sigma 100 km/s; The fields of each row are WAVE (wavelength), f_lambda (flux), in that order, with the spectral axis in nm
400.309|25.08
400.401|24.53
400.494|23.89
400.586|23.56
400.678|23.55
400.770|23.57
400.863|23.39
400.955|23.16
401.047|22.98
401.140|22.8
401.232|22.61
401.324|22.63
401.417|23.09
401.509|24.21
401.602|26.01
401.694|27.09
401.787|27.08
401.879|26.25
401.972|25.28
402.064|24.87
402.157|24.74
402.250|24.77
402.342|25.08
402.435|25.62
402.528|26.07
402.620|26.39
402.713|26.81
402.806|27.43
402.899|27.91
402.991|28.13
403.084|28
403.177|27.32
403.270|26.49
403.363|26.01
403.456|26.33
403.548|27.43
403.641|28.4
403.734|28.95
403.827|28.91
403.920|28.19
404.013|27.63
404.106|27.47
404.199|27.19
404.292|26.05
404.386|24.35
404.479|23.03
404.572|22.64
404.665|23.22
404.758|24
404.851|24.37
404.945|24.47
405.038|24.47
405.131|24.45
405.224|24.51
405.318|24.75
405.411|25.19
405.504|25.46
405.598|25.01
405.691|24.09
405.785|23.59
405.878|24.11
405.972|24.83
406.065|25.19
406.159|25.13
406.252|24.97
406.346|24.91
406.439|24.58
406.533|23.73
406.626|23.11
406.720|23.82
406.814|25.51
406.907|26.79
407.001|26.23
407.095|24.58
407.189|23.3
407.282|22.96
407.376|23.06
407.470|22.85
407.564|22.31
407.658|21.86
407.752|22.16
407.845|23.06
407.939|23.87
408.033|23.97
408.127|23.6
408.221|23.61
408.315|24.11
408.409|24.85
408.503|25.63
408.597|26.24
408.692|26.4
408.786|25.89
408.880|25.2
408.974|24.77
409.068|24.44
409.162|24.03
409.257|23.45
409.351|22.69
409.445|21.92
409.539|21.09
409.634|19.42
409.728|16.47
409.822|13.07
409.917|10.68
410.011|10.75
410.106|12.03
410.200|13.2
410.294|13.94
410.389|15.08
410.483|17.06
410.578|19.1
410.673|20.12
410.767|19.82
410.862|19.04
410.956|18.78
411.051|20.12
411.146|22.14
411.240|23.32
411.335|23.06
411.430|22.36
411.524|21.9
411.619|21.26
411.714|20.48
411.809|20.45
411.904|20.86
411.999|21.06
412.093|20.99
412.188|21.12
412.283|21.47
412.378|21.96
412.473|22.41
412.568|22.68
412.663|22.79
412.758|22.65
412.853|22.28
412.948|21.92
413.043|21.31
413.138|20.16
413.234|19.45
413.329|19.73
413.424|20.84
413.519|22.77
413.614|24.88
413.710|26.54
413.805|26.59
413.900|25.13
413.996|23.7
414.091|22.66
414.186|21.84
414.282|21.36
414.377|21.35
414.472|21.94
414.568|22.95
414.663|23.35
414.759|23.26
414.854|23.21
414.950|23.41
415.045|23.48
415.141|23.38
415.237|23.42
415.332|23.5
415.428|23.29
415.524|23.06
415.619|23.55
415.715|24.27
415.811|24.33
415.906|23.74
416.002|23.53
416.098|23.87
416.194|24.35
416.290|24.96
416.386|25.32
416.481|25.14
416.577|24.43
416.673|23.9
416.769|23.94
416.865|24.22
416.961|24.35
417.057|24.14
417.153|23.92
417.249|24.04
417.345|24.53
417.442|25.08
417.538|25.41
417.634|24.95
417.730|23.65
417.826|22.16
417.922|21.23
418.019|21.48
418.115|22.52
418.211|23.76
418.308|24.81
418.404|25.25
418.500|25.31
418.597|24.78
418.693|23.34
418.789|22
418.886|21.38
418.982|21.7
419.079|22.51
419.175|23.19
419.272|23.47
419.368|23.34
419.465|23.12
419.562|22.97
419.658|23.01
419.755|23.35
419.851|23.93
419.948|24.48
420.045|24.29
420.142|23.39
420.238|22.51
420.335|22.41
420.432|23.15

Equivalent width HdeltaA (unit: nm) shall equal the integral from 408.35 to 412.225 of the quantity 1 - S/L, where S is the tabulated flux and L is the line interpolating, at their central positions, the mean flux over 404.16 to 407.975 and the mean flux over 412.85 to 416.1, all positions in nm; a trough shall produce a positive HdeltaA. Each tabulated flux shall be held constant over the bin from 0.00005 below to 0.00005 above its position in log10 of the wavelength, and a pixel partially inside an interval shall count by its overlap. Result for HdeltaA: 0.53 nm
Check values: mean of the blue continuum 24.2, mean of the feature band 20.4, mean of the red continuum 23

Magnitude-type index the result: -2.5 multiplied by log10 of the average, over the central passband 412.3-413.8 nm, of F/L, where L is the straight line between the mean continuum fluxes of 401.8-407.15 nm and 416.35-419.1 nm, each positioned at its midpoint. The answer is 0.10 mag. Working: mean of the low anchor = 25.6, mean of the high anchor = 23.8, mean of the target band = 22.3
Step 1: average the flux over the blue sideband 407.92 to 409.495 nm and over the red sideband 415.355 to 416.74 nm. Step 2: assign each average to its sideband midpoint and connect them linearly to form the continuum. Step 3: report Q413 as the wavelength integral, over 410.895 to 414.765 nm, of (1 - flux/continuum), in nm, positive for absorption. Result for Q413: 0.35 nm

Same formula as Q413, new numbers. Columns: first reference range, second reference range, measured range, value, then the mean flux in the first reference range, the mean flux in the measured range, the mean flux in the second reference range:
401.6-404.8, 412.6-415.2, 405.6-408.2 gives 0.11 nm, 26.3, 24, 22.7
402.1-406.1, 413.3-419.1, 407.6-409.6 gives 0.08 nm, 25.8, 23.9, 23.6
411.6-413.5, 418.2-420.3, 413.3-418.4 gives -0.29 nm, 21.3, 23.6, 23.4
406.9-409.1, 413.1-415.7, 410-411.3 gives 0.33 nm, 24.2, 17.7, 22.9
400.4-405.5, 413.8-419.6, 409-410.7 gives 0.47 nm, 25.4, 17.7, 23.6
